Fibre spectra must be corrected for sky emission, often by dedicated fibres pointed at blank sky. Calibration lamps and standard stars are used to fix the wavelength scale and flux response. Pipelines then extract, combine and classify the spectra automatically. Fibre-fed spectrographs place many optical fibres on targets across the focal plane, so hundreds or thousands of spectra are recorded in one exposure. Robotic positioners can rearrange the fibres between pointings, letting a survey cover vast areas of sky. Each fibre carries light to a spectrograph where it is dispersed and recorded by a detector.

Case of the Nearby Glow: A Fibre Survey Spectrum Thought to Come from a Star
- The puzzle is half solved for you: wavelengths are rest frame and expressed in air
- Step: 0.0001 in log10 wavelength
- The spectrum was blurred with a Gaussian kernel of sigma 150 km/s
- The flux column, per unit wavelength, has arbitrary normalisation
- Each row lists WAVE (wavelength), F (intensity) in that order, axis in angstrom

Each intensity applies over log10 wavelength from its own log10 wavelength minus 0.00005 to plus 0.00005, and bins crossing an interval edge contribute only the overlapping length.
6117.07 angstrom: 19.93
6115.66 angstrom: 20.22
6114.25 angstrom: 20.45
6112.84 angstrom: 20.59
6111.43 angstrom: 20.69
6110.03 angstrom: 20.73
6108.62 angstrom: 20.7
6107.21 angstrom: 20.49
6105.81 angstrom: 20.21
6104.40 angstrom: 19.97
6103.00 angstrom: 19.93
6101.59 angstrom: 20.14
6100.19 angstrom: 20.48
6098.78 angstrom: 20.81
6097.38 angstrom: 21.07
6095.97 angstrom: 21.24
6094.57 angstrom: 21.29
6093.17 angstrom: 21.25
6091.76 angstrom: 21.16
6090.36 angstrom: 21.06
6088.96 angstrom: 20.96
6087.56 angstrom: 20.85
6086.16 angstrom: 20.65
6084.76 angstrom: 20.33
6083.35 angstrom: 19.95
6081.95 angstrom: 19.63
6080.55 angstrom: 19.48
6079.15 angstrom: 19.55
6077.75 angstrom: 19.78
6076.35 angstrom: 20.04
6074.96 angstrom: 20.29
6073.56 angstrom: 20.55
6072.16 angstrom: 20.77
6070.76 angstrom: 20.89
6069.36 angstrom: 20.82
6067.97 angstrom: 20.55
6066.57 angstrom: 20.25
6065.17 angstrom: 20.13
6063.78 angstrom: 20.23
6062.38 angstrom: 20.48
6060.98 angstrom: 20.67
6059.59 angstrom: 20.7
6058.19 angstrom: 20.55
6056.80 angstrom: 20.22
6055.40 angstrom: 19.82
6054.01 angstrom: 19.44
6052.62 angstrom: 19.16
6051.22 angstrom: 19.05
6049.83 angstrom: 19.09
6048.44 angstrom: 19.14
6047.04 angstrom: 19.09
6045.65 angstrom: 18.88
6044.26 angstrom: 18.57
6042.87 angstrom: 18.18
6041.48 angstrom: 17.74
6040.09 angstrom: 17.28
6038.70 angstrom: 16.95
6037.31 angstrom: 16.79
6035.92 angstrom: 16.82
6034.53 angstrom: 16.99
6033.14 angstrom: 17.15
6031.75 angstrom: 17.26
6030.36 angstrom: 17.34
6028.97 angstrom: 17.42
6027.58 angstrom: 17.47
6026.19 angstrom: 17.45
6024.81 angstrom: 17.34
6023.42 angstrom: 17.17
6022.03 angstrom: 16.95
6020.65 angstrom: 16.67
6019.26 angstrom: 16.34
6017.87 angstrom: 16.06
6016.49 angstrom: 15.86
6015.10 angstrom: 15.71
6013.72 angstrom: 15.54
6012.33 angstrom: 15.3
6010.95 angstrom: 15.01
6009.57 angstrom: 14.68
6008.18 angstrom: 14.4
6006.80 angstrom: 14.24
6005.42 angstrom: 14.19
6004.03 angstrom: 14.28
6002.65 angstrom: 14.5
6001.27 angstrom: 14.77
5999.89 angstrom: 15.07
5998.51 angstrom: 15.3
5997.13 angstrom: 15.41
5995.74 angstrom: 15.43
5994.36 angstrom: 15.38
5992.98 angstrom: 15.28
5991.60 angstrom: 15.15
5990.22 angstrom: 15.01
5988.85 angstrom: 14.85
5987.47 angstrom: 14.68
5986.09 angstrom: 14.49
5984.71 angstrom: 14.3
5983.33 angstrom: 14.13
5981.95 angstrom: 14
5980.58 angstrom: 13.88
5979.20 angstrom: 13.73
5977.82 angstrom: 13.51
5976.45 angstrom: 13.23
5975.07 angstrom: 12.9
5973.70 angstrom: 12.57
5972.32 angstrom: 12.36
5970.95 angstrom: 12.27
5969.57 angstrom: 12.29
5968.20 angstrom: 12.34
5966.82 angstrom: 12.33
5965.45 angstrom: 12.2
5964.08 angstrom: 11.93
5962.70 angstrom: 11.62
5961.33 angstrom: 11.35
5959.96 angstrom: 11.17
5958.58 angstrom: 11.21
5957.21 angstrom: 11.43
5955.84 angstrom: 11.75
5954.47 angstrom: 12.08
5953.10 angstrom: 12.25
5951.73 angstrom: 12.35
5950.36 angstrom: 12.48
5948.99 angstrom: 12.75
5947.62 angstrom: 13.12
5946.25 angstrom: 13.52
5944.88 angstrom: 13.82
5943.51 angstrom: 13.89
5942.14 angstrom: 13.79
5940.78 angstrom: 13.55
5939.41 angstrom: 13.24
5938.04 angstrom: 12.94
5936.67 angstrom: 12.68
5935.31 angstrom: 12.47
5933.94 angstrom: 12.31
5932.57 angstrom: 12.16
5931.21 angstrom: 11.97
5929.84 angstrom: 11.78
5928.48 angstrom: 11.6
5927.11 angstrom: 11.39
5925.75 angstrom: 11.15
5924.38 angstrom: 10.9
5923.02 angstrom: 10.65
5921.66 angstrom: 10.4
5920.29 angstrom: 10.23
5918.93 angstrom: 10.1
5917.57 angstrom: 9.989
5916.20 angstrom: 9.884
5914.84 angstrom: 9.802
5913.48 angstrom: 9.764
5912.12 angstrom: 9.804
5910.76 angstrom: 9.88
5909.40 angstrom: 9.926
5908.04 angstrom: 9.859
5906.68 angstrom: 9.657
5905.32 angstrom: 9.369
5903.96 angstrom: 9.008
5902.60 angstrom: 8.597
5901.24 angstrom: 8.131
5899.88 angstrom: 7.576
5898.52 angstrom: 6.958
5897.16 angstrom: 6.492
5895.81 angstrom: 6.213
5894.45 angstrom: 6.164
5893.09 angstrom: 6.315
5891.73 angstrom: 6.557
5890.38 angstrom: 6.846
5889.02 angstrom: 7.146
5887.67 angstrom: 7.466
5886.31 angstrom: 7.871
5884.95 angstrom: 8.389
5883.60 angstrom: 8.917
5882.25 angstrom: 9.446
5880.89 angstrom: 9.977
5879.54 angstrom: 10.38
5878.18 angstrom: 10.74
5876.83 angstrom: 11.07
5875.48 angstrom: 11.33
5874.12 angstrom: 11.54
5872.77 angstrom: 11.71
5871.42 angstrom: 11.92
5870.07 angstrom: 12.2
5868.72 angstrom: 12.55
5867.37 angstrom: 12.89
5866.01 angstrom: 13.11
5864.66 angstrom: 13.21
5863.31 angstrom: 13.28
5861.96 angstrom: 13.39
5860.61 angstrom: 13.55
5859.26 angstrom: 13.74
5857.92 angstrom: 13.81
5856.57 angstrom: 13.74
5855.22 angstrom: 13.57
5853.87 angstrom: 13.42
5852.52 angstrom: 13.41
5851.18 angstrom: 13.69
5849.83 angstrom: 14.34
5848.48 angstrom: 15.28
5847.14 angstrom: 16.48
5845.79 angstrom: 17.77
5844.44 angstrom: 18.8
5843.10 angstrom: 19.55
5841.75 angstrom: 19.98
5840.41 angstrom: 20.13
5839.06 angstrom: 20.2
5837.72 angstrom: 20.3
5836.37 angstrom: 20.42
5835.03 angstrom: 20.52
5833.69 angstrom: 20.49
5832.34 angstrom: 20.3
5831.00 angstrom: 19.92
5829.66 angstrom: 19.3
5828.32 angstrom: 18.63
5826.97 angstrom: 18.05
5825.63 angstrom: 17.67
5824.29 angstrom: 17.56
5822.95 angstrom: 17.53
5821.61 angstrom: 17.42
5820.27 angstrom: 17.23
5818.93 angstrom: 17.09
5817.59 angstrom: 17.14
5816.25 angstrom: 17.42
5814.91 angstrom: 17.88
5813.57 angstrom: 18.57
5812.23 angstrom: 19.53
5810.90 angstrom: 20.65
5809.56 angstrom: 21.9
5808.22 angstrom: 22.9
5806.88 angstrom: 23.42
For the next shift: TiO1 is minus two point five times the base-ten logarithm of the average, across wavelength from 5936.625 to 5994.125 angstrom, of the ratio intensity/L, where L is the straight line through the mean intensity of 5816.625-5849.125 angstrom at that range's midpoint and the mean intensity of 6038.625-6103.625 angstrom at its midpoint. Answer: 0.43 mag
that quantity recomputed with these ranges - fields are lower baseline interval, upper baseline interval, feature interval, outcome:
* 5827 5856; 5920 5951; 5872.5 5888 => 0.496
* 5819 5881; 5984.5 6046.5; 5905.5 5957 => 0.339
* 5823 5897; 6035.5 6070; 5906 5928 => 0.444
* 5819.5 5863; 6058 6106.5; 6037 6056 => 0.081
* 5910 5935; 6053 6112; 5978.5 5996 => 0.006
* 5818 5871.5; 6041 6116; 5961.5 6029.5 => 0.279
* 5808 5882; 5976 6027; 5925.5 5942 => 0.249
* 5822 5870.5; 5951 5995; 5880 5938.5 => 0.474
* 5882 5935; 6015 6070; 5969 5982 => 0.064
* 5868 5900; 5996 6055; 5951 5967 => 0.114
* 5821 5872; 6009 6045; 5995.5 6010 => 0.139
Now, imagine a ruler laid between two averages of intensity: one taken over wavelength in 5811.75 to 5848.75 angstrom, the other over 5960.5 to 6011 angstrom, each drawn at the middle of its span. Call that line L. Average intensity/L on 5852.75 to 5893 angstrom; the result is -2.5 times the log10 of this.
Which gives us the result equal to 0.49 mag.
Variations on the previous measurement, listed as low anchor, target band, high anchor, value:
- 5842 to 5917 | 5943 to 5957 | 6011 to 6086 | 0.12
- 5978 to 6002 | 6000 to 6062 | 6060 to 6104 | 0.01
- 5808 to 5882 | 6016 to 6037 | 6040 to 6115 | 0.14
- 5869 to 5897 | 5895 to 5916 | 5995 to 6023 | 0.17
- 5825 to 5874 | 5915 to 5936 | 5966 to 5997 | 0.31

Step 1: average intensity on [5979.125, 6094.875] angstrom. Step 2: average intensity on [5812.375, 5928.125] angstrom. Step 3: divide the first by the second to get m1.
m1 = 1.36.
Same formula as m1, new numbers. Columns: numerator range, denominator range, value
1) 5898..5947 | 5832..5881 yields 0.73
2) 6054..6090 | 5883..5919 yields 2.43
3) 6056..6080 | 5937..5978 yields 1.63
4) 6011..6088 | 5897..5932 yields 1.89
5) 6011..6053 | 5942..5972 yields 1.40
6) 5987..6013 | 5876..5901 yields 1.85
